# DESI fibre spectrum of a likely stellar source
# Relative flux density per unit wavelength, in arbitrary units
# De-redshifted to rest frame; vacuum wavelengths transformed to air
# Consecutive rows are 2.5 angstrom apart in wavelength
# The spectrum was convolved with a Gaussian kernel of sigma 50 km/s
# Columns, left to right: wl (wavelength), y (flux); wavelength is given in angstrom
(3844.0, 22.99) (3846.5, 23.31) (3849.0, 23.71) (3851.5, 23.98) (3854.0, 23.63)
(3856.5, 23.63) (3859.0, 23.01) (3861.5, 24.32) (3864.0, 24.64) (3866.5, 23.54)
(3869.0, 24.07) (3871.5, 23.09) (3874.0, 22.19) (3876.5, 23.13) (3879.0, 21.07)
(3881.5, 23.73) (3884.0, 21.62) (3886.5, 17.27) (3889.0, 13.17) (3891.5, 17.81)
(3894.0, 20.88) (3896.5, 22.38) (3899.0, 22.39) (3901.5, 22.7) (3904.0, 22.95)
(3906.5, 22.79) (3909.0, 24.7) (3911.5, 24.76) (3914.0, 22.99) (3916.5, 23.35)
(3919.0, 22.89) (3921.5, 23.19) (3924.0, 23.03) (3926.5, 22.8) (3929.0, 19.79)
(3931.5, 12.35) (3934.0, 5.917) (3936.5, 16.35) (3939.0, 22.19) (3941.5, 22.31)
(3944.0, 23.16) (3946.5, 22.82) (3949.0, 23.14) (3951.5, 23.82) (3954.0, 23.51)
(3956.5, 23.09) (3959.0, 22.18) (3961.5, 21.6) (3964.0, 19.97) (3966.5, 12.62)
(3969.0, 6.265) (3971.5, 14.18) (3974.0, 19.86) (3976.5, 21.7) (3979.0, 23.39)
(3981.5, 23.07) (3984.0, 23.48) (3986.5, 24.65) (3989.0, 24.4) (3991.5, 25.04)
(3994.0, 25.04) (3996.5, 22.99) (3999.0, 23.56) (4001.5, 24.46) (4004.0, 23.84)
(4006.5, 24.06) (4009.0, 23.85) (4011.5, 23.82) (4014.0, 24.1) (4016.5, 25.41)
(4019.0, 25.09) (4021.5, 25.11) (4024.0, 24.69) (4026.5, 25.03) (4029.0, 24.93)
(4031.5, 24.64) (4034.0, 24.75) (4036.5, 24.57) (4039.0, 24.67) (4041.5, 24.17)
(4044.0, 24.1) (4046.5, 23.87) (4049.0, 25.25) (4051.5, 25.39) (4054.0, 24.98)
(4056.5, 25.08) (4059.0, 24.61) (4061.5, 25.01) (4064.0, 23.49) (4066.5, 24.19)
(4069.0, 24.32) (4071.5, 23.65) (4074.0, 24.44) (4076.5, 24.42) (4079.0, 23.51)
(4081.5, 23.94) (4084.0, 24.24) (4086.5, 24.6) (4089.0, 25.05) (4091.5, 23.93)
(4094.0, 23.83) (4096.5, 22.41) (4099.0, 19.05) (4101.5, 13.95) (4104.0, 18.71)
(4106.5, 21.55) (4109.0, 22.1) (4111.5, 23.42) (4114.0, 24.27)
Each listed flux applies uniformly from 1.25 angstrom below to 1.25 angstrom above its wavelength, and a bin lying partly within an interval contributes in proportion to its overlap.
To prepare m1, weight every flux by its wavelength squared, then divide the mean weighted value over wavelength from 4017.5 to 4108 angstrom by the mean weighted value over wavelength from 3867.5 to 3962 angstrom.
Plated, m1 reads 1.20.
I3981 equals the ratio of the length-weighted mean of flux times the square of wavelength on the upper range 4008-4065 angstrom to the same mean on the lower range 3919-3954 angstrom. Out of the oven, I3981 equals 1.28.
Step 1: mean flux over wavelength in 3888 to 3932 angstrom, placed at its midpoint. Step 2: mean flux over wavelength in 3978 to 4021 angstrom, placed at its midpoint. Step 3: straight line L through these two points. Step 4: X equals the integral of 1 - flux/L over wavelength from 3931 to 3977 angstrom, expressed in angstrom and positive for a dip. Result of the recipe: 8.0 angstrom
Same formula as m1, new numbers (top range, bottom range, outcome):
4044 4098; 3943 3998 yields 1.19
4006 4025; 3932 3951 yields 1.32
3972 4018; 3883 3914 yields 1.17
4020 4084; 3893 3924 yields 1.14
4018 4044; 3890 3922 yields 1.17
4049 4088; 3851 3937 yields 1.24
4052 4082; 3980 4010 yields 1.05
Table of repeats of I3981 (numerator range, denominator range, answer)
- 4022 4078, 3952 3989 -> 1.26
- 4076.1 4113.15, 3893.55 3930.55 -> 1.07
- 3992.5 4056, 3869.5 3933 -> 1.22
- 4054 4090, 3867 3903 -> 1.26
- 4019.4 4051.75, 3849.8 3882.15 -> 1.15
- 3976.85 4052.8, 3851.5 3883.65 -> 1.13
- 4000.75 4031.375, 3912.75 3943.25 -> 1.29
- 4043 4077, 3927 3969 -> 1.34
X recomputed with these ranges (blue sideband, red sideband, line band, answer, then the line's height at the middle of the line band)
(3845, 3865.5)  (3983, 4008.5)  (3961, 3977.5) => 5.3 angstrom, 24.1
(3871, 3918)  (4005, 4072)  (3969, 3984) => 2.5 angstrom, 23.3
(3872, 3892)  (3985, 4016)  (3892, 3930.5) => -2.6 angstrom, 21.2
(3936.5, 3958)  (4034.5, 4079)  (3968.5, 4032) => 1.1 angstrom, 23.5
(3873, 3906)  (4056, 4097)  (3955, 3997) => 3.1 angstrom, 22.4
